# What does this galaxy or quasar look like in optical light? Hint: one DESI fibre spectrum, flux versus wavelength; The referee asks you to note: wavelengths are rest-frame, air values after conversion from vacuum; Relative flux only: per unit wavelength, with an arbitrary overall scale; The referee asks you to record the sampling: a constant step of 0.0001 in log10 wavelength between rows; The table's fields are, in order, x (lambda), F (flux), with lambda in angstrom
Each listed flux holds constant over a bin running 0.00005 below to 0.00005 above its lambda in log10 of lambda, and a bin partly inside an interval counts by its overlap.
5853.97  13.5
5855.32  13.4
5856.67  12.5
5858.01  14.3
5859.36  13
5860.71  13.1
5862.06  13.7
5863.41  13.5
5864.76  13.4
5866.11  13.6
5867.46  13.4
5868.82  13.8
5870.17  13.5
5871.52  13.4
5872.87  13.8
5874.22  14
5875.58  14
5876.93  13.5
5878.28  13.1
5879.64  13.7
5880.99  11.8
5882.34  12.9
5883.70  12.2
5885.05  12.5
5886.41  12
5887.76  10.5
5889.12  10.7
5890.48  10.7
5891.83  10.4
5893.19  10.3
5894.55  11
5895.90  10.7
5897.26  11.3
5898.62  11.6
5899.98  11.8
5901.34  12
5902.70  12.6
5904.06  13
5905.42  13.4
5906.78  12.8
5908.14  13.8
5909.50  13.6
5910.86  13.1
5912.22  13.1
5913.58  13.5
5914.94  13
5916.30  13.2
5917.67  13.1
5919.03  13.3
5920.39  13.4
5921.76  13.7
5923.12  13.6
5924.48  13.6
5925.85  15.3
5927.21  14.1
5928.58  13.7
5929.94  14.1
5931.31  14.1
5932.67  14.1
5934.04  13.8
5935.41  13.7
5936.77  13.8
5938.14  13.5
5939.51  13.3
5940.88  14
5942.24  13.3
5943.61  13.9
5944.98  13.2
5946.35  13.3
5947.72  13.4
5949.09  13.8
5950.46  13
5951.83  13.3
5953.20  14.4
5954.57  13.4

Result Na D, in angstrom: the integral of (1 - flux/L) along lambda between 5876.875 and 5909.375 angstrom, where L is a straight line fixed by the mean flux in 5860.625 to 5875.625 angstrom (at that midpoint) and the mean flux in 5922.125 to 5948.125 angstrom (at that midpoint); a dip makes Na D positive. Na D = 3.9 angstrom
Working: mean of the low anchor 13.6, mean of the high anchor 13.8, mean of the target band 12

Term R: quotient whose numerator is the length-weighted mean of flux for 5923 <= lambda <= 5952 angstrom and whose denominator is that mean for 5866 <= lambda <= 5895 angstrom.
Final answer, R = 1.10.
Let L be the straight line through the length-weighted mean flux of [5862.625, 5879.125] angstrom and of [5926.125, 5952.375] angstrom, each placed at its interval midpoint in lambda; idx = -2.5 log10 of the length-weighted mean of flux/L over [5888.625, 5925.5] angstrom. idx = 0.10 mag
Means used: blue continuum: 13.6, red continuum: 13.7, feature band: 12.5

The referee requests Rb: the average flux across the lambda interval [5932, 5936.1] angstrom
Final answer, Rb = 13.9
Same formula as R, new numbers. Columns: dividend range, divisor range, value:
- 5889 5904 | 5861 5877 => 0.83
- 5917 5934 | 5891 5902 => 1.24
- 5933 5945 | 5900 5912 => 1.05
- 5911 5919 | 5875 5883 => 1.00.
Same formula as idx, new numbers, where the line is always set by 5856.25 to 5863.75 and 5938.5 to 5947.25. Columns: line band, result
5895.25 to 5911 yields 0.08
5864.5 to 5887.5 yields 0.02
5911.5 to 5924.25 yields 0.01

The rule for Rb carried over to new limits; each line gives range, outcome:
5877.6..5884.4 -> 12.7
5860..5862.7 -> 13.4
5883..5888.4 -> 11.8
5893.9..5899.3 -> 11.2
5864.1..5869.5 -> 13.5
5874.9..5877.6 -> 13.7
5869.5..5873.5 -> 13.6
